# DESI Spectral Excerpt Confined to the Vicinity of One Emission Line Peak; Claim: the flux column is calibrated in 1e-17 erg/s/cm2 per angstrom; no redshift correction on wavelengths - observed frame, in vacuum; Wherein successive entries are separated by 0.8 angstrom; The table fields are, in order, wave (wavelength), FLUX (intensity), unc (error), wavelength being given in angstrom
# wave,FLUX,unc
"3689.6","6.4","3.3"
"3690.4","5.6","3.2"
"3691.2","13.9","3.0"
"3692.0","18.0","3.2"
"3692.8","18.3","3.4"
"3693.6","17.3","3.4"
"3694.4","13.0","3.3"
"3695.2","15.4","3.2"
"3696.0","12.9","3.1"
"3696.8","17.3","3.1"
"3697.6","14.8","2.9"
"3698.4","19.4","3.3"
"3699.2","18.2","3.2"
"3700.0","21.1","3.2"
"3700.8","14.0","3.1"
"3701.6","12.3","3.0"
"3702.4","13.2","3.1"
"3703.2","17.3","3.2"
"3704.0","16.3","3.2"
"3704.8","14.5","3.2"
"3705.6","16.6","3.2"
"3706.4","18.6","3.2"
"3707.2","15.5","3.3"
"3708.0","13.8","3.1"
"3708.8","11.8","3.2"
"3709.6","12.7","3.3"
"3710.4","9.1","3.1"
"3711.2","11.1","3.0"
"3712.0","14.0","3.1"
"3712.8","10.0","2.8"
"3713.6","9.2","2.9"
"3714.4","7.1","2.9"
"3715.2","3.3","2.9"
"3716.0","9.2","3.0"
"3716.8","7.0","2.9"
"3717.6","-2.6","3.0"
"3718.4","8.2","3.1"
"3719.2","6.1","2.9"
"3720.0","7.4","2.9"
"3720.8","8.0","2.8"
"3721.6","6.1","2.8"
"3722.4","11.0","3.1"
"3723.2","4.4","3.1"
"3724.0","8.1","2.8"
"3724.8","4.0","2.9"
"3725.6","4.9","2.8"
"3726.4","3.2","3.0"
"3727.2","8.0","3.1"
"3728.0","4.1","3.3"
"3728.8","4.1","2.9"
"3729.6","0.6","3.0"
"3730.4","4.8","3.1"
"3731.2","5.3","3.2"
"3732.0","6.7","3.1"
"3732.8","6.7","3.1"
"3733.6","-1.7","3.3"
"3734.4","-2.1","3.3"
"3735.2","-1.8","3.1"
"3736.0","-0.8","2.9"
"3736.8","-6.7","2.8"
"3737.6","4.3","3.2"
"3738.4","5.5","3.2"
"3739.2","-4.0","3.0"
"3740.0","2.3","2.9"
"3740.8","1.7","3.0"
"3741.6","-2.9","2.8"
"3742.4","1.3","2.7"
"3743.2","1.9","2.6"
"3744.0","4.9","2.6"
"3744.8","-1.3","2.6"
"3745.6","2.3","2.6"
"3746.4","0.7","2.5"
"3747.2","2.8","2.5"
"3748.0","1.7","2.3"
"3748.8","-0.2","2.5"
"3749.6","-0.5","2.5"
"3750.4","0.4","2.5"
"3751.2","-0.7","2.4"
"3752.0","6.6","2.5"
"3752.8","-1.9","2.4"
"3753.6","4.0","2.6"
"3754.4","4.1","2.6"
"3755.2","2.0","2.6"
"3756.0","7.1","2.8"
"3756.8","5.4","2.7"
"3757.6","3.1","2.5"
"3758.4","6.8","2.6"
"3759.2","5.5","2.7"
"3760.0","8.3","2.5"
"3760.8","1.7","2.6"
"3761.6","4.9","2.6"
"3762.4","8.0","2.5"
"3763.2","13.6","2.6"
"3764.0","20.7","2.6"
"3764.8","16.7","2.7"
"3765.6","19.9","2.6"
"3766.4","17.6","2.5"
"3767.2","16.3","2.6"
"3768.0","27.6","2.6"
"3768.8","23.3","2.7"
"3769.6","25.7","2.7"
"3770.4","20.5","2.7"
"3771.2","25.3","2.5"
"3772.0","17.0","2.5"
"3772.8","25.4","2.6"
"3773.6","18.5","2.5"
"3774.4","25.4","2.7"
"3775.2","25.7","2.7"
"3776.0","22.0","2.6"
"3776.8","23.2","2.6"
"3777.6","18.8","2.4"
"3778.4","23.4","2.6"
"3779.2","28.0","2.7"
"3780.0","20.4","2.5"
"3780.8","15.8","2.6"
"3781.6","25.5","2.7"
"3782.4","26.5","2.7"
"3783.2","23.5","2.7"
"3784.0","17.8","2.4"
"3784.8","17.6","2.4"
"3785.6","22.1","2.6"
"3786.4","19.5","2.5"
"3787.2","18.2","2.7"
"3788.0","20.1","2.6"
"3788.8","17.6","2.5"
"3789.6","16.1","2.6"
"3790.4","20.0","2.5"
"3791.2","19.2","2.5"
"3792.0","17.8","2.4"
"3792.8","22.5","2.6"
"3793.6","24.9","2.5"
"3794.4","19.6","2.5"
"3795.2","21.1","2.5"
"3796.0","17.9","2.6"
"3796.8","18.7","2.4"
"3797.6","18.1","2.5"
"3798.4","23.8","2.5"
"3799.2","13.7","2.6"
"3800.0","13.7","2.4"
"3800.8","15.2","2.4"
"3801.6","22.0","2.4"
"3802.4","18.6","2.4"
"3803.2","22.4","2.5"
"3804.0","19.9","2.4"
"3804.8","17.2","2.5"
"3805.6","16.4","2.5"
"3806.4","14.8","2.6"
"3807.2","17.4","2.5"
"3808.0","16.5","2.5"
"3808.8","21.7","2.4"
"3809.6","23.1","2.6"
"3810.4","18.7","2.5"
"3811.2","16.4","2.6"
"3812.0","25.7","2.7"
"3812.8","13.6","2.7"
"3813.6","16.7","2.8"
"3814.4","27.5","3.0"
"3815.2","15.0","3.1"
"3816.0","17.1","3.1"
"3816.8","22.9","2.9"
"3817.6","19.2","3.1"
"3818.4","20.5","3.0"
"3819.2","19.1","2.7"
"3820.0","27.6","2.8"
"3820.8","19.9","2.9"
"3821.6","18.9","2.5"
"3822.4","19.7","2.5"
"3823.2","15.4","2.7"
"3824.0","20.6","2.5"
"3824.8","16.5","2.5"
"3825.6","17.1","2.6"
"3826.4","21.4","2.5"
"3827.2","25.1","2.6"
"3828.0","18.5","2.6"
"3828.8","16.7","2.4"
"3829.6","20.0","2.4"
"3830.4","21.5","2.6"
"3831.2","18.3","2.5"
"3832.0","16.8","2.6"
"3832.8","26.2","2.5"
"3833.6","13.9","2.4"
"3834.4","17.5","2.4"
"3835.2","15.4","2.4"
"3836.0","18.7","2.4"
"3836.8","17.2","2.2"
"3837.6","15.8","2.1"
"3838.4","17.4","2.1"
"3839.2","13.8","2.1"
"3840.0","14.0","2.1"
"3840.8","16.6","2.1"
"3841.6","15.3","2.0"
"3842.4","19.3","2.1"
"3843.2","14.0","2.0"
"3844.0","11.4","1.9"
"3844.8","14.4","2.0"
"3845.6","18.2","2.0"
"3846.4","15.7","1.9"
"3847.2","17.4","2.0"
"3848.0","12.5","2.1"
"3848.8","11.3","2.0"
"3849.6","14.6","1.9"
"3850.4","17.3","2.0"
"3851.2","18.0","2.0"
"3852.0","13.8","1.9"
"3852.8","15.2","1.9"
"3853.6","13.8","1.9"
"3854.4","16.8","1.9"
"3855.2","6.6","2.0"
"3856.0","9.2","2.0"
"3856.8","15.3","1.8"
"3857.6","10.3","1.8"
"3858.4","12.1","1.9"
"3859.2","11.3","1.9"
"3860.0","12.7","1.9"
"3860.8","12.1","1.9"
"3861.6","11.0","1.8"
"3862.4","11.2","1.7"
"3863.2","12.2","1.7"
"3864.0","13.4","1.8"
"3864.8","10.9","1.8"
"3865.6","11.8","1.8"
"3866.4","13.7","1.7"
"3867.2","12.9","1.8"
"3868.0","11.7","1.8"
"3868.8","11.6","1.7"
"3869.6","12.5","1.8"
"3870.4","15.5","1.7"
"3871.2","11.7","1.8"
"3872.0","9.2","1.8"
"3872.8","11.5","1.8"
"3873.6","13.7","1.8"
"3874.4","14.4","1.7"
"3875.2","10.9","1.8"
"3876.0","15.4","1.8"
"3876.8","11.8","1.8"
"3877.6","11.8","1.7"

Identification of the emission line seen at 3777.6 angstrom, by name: Lyman alpha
